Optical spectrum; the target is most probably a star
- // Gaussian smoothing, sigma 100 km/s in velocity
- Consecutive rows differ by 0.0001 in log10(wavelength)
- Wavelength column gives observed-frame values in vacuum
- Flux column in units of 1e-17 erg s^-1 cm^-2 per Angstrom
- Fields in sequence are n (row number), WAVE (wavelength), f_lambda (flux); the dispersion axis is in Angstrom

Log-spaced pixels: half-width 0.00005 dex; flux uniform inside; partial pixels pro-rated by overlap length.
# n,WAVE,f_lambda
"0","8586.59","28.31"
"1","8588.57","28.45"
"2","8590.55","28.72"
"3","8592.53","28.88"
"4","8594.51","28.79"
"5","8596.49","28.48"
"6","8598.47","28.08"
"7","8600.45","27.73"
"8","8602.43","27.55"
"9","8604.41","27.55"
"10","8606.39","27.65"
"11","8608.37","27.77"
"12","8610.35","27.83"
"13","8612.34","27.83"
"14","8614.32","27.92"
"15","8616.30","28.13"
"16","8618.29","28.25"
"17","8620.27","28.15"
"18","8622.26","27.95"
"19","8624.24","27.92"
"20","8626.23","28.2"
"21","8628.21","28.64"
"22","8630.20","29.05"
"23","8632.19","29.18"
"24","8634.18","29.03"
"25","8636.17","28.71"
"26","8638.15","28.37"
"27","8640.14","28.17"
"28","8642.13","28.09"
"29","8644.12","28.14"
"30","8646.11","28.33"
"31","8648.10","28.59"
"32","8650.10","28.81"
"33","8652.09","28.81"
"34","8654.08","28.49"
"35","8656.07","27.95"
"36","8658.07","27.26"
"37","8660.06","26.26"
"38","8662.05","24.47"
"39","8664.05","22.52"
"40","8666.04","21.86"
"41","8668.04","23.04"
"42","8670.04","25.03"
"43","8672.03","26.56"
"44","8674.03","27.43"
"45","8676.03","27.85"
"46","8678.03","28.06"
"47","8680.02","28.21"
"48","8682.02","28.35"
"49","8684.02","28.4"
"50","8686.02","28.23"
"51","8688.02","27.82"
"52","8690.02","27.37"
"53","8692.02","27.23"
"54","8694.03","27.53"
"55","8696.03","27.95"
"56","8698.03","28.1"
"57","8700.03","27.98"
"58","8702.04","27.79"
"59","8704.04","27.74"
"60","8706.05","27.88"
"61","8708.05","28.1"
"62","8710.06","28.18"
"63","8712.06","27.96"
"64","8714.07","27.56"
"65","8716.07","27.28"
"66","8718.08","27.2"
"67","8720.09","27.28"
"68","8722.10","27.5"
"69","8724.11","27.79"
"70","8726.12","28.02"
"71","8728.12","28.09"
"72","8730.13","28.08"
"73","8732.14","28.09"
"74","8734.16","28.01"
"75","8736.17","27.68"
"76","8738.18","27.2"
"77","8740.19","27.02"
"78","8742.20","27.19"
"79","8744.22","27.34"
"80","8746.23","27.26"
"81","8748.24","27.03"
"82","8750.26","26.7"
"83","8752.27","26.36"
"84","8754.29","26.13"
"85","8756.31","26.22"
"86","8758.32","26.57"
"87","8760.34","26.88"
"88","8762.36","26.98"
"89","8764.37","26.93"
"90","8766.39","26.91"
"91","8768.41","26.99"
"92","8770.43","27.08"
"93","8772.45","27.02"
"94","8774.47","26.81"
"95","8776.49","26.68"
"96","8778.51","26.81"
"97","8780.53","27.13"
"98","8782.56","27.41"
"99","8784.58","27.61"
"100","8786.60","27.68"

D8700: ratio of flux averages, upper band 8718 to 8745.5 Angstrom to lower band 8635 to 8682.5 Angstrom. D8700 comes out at 1.02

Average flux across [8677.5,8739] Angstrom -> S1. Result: 27.8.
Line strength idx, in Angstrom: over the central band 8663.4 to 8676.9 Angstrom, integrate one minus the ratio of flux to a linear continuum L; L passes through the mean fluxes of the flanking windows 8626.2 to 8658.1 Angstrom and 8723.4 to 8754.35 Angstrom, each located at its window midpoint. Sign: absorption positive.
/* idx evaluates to 1.6 Angstrom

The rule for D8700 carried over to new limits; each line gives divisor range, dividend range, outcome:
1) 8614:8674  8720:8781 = 0.99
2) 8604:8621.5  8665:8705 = 0.97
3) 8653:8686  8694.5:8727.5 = 1.05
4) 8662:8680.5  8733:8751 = 1.07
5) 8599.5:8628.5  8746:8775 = 0.96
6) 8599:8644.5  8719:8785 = 0.96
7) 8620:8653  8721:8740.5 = 0.98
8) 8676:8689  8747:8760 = 0.94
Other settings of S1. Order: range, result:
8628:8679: 27.2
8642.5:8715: 27.3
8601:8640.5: 28.2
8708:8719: 27.7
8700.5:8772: 27.3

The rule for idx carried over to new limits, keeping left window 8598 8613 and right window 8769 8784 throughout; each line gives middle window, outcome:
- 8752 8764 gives 0.23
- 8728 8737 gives -0.26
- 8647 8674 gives 1.30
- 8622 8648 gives -0.80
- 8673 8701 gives -0.52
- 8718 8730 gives -0.21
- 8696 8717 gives -0.43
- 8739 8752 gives 0.04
